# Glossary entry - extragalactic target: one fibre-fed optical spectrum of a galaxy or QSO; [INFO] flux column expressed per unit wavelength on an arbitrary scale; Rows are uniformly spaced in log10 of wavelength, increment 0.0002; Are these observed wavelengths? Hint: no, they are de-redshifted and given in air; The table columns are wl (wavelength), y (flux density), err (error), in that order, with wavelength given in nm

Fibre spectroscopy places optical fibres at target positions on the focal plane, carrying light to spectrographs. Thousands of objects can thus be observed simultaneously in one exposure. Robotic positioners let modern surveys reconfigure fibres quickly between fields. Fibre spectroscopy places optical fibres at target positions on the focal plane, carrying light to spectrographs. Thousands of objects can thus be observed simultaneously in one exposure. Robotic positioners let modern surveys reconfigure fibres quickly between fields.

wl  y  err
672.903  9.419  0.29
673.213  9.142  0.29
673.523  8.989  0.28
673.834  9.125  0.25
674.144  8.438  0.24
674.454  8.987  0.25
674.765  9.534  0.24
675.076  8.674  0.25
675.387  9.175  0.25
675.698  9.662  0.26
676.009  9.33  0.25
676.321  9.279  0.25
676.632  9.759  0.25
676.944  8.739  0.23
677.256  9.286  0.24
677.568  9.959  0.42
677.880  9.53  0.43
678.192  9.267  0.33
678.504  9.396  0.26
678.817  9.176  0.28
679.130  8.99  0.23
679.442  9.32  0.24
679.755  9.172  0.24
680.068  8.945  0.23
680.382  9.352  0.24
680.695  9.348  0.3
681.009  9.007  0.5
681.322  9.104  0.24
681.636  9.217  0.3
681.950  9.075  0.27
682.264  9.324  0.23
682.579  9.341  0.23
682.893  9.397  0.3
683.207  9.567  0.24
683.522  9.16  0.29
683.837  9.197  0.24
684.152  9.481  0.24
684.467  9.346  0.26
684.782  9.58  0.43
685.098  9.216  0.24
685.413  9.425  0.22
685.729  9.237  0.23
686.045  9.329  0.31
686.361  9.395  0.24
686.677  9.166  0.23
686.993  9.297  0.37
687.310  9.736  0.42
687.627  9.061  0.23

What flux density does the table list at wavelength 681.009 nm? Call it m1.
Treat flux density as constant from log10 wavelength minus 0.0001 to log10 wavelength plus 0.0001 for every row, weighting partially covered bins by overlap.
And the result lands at 9.007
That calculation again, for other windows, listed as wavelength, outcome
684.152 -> 9.481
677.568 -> 9.959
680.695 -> 9.348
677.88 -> 9.53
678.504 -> 9.396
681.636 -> 9.217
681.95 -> 9.075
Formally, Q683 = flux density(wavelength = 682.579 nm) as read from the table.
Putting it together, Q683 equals 9.341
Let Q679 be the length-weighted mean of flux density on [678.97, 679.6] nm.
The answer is 9.16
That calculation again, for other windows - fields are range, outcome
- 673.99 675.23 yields 8.91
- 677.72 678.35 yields 9.41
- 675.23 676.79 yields 9.44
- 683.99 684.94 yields 9.47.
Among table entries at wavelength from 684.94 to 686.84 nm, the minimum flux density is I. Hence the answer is 9.166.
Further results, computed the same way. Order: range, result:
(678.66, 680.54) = 8.945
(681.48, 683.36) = 9.075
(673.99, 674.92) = 8.438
